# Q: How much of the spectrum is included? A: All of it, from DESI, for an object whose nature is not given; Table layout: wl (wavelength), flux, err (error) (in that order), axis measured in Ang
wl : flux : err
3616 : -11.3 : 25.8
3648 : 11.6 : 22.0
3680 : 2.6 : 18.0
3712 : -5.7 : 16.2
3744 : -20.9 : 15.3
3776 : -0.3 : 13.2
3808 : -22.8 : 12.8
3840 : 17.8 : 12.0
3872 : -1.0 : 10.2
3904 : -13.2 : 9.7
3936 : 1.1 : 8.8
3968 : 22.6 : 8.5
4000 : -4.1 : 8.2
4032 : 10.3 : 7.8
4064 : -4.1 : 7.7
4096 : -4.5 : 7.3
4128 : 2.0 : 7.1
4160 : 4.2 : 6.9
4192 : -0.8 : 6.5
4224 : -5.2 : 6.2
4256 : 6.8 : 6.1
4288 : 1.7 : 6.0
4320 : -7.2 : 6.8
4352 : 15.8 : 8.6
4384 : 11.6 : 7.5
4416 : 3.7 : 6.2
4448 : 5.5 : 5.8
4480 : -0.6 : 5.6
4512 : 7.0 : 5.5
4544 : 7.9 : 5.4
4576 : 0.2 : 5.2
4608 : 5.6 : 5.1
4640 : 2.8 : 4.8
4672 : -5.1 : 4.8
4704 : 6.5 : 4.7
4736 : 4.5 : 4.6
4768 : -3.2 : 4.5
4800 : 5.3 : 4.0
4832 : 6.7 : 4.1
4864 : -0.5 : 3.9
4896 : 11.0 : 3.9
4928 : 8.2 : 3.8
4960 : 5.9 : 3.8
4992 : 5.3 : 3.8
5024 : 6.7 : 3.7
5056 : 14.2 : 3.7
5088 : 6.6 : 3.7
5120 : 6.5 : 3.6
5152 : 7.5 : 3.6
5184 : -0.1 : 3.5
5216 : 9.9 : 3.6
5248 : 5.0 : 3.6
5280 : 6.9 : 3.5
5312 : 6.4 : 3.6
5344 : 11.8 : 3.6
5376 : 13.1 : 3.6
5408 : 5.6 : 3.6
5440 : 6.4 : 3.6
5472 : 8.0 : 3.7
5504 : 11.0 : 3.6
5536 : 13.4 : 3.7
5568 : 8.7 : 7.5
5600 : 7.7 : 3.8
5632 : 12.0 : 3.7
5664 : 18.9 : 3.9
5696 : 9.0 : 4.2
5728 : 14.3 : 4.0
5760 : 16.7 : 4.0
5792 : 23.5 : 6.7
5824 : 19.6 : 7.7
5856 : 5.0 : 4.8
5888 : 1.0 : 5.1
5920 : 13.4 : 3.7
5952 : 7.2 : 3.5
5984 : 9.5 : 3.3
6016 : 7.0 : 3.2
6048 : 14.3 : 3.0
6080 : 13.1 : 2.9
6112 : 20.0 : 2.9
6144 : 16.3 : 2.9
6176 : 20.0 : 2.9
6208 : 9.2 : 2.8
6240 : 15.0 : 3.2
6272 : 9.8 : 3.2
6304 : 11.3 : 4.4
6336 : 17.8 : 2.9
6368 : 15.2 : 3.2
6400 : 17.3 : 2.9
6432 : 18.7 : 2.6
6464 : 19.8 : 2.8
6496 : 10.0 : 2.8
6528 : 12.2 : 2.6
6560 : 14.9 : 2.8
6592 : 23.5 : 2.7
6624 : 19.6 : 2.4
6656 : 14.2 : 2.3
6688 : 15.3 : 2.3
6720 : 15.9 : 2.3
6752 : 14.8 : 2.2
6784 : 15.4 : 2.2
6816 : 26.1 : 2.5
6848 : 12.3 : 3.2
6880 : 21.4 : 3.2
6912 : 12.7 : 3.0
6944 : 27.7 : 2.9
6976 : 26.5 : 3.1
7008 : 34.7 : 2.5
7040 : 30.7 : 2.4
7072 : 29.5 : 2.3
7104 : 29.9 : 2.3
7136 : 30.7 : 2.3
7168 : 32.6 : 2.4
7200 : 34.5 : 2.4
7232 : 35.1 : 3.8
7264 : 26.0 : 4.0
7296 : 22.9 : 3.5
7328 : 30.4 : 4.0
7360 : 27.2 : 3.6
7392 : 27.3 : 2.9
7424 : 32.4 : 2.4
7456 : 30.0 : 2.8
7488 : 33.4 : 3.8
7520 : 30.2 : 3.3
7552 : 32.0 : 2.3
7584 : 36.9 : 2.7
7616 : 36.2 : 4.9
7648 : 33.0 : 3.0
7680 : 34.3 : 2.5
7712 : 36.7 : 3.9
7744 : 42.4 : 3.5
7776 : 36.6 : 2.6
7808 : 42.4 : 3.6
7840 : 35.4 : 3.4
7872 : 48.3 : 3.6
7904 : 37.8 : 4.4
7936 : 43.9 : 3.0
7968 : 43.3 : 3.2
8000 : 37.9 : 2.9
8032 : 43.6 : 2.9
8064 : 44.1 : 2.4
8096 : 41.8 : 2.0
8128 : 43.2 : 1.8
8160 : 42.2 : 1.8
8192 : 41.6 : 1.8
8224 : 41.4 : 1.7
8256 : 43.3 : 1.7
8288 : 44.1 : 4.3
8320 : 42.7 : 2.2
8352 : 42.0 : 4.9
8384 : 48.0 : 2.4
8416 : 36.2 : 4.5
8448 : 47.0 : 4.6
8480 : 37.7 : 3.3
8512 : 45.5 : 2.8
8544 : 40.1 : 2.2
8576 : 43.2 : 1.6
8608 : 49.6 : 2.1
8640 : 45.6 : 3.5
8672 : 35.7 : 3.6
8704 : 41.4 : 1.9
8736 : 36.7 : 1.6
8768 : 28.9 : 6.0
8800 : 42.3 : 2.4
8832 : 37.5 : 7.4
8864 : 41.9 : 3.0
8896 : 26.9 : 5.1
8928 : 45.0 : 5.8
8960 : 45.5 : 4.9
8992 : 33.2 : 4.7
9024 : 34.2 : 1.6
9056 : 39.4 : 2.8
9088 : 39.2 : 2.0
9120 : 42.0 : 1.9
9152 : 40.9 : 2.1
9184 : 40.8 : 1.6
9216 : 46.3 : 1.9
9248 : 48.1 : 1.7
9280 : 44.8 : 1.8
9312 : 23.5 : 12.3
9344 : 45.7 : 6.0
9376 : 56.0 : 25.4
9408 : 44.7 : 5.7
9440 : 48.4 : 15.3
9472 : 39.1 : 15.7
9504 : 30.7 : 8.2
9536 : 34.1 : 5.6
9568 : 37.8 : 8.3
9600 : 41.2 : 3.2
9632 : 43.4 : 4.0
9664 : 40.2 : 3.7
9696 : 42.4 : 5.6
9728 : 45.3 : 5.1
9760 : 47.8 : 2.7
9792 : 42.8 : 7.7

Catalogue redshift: 0.74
